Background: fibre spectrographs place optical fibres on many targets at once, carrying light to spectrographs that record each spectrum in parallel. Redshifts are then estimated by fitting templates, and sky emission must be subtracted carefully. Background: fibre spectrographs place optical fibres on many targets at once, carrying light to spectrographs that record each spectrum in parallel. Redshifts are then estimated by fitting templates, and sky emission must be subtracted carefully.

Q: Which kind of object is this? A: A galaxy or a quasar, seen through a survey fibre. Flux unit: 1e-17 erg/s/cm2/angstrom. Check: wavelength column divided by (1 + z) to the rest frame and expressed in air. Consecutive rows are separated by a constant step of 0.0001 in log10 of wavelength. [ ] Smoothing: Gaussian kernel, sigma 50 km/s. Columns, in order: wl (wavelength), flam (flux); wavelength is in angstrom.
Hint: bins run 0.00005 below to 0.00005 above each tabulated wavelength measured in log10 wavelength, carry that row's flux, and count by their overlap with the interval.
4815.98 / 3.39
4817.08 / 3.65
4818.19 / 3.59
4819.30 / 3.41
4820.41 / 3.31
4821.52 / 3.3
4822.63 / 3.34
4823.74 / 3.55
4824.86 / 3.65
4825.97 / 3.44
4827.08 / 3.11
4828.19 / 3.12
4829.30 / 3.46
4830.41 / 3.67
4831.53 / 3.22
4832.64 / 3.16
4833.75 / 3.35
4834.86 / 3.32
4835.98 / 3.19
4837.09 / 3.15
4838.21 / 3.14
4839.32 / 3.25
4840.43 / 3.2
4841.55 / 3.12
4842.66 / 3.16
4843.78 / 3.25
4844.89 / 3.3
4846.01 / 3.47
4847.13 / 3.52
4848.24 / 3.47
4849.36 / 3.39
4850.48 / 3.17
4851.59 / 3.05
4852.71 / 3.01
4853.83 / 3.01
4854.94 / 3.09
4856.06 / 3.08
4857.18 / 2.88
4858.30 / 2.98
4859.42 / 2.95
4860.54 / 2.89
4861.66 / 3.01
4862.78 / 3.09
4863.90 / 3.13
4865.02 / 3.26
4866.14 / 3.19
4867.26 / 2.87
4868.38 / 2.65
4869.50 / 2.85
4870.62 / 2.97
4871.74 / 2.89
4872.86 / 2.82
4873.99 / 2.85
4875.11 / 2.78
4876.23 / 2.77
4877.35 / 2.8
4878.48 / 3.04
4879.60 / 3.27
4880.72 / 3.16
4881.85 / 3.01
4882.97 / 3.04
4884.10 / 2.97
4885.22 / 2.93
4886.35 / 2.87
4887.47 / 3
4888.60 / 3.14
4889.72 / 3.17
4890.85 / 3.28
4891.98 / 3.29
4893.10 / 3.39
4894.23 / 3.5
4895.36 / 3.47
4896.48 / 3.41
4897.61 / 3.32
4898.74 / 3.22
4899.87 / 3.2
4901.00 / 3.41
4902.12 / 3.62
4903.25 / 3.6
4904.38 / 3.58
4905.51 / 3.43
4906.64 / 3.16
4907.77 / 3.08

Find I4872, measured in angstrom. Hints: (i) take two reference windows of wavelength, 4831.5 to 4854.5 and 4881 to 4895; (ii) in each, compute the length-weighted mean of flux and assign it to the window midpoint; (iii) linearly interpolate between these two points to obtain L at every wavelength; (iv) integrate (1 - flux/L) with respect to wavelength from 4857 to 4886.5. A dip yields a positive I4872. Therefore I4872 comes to 1.9 angstrom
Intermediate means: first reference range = 3.23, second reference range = 3.14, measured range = 2.96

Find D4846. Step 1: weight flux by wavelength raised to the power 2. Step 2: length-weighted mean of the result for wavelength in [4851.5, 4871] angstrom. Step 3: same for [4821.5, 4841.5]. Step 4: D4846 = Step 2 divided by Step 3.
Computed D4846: 0.9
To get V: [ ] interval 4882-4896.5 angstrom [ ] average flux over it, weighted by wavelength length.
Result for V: 3.18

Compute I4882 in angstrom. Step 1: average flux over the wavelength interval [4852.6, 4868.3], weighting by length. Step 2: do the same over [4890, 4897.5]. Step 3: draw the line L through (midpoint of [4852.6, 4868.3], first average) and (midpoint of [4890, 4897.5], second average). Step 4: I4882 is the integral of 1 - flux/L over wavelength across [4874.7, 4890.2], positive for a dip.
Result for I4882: 1.2 angstrom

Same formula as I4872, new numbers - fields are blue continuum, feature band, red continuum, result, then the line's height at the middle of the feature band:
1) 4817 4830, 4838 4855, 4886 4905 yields 0.8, 3.38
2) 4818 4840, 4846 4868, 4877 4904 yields 1.1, 3.28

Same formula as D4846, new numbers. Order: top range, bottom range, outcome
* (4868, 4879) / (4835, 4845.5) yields 0.90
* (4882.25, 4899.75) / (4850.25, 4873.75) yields 1.08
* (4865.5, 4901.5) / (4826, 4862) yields 0.98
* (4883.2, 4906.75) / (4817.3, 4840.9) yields 1.01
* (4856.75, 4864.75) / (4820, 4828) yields 0.90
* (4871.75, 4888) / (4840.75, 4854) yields 0.92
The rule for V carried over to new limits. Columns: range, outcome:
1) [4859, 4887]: 2.96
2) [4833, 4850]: 3.28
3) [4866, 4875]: 2.87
